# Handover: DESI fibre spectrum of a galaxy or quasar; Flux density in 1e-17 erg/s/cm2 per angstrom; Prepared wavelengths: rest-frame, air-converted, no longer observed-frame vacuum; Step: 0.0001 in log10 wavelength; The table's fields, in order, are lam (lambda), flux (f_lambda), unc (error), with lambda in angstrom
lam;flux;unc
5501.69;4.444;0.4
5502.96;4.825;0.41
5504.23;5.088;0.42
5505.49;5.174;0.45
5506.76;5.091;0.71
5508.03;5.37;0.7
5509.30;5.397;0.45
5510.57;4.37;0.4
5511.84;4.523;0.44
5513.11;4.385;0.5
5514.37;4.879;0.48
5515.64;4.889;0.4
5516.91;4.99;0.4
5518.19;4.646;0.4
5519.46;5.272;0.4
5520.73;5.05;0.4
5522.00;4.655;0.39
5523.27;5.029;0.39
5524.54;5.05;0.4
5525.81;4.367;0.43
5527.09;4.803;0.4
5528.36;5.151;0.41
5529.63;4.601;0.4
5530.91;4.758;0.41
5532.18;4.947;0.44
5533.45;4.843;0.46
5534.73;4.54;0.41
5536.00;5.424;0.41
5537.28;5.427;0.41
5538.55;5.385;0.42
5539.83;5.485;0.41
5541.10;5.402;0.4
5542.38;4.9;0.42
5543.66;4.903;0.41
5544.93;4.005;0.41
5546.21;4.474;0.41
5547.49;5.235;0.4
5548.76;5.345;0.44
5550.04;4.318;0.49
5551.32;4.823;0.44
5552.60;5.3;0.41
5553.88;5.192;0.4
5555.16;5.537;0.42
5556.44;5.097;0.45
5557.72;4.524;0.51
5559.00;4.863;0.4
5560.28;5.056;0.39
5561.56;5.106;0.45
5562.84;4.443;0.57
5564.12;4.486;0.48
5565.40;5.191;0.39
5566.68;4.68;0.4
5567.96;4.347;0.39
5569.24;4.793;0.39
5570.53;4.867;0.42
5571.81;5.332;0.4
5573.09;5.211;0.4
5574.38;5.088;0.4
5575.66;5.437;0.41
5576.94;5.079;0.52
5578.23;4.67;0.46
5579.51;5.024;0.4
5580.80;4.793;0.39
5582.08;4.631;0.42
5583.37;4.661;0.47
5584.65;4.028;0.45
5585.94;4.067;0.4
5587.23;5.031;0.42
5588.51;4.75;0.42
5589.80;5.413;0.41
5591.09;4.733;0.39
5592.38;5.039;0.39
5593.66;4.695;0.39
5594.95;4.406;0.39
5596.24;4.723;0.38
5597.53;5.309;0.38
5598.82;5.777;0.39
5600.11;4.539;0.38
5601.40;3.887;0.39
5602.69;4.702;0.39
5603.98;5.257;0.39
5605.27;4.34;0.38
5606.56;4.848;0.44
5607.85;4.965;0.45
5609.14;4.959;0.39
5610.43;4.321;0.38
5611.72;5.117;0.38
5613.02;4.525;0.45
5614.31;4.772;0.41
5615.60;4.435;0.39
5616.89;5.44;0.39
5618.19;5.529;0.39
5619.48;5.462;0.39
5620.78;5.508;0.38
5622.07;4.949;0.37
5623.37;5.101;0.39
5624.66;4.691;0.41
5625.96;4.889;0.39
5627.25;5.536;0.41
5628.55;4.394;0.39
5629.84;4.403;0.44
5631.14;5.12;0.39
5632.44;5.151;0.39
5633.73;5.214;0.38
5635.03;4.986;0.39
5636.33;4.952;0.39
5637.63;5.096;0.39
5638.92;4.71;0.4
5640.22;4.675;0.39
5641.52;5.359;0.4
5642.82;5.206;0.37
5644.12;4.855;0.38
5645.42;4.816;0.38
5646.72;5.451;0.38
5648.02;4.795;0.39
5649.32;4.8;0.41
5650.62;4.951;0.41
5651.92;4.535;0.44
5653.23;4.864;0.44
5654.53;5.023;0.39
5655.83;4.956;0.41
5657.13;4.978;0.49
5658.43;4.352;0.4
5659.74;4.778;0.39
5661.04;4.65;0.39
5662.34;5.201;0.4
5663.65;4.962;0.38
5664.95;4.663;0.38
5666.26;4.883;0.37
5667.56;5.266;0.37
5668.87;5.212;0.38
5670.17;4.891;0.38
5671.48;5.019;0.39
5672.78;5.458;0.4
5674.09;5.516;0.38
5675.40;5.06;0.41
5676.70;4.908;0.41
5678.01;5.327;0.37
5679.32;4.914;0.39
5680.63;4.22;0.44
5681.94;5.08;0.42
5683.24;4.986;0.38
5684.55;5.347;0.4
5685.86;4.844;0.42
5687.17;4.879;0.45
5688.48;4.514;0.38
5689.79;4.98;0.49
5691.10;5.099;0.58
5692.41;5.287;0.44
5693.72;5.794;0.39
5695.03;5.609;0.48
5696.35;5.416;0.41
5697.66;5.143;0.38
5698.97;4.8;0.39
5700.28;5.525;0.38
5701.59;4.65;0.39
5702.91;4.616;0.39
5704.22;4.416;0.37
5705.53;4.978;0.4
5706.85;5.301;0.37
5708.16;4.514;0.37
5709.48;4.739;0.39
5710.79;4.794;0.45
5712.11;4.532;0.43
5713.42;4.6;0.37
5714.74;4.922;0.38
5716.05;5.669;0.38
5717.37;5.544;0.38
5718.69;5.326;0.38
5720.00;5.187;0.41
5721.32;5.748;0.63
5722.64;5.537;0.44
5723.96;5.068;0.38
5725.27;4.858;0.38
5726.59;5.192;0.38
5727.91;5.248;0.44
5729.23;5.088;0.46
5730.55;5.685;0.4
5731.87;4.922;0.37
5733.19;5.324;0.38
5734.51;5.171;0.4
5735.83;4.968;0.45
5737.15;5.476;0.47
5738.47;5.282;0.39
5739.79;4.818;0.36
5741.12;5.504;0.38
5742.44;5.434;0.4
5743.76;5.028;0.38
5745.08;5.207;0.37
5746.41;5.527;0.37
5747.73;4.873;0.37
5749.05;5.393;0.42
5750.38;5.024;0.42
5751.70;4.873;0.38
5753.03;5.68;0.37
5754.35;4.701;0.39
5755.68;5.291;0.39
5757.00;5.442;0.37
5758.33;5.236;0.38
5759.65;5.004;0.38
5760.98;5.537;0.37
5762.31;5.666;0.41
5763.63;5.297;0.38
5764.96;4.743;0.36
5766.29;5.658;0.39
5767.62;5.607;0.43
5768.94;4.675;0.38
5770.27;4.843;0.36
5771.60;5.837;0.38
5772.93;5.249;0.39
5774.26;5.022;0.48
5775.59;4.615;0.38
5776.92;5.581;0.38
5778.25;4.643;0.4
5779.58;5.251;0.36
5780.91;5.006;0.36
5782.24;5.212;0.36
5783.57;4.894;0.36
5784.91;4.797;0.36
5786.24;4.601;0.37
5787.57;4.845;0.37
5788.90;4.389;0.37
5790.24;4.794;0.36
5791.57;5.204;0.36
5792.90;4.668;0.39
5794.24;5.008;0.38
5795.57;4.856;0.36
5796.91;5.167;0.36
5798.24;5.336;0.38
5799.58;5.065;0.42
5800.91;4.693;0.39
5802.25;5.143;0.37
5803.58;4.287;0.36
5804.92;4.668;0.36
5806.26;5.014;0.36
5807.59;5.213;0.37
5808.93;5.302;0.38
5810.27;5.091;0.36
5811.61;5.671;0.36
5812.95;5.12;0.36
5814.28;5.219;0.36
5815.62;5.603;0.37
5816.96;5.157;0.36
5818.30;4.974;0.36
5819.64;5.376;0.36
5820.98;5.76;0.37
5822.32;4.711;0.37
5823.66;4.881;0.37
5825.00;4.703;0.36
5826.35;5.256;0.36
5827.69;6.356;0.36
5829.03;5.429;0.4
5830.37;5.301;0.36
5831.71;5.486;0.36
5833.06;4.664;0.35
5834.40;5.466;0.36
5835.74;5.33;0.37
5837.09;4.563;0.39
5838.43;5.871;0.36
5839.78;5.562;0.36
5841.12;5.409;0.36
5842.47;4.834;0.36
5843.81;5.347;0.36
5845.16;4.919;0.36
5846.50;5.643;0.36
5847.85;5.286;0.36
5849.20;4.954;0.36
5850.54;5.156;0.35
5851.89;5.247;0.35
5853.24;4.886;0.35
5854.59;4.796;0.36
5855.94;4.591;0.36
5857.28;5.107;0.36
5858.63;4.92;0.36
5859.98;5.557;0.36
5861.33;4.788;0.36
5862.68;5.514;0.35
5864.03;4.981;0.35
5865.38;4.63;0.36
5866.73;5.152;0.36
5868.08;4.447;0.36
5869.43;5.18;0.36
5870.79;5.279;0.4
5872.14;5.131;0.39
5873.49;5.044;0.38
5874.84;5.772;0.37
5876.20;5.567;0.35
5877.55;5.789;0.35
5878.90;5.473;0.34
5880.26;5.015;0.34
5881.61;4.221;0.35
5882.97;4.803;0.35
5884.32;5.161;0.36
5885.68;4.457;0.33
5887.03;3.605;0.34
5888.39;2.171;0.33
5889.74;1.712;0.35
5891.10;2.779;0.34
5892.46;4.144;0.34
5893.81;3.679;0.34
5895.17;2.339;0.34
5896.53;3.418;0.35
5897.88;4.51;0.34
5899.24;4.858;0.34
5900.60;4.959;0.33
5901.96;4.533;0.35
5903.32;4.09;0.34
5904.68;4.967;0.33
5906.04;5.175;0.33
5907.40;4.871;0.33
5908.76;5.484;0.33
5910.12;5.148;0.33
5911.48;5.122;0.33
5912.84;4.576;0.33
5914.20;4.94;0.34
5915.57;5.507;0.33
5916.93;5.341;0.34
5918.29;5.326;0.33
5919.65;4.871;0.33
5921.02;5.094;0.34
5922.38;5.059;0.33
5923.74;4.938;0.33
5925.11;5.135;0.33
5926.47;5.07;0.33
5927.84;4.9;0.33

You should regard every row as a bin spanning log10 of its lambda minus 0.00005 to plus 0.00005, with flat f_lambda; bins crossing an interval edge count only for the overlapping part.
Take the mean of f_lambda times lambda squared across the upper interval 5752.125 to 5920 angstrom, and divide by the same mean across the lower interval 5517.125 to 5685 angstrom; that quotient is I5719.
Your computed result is 1.1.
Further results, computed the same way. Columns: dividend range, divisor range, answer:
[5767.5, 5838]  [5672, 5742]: 1.03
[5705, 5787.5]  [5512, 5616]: 1.13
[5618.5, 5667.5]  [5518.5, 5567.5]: 1.04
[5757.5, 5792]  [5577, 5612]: 1.14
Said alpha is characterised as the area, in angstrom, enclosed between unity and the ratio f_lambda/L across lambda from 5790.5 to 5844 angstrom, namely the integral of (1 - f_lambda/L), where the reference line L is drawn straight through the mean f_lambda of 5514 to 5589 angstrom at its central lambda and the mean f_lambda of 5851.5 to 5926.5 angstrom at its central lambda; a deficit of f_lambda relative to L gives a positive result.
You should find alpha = -4.5 angstrom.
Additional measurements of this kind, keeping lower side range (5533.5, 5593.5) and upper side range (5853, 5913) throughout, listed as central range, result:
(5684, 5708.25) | -1.28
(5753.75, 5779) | -2.46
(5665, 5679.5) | -0.91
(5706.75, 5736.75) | -2.23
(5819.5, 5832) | -1.71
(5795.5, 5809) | -0.77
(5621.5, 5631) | -0.02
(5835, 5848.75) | -1.79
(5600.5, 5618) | 0.43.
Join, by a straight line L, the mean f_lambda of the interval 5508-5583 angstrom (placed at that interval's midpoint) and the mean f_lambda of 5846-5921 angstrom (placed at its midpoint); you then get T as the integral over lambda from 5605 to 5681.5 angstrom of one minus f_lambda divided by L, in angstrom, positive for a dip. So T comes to -1.4 angstrom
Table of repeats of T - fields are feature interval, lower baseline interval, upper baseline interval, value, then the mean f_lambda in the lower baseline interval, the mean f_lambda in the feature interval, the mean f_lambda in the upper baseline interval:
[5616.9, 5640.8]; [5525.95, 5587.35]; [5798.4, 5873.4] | -0.35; 4.9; 5.03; 5.14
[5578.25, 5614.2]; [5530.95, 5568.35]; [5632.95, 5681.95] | 1.39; 4.94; 4.76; 4.96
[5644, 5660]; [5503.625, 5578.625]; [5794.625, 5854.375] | 0.55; 4.94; 4.86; 5.18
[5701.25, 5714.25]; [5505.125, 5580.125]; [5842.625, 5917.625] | 0.33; 4.94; 4.72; 4.74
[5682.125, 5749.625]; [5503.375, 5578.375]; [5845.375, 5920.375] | -4.01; 4.94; 5.12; 4.74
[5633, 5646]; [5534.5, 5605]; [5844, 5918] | -0.34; 4.9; 4.99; 4.74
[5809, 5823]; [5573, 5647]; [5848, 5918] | -1.52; 4.9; 5.27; 4.7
